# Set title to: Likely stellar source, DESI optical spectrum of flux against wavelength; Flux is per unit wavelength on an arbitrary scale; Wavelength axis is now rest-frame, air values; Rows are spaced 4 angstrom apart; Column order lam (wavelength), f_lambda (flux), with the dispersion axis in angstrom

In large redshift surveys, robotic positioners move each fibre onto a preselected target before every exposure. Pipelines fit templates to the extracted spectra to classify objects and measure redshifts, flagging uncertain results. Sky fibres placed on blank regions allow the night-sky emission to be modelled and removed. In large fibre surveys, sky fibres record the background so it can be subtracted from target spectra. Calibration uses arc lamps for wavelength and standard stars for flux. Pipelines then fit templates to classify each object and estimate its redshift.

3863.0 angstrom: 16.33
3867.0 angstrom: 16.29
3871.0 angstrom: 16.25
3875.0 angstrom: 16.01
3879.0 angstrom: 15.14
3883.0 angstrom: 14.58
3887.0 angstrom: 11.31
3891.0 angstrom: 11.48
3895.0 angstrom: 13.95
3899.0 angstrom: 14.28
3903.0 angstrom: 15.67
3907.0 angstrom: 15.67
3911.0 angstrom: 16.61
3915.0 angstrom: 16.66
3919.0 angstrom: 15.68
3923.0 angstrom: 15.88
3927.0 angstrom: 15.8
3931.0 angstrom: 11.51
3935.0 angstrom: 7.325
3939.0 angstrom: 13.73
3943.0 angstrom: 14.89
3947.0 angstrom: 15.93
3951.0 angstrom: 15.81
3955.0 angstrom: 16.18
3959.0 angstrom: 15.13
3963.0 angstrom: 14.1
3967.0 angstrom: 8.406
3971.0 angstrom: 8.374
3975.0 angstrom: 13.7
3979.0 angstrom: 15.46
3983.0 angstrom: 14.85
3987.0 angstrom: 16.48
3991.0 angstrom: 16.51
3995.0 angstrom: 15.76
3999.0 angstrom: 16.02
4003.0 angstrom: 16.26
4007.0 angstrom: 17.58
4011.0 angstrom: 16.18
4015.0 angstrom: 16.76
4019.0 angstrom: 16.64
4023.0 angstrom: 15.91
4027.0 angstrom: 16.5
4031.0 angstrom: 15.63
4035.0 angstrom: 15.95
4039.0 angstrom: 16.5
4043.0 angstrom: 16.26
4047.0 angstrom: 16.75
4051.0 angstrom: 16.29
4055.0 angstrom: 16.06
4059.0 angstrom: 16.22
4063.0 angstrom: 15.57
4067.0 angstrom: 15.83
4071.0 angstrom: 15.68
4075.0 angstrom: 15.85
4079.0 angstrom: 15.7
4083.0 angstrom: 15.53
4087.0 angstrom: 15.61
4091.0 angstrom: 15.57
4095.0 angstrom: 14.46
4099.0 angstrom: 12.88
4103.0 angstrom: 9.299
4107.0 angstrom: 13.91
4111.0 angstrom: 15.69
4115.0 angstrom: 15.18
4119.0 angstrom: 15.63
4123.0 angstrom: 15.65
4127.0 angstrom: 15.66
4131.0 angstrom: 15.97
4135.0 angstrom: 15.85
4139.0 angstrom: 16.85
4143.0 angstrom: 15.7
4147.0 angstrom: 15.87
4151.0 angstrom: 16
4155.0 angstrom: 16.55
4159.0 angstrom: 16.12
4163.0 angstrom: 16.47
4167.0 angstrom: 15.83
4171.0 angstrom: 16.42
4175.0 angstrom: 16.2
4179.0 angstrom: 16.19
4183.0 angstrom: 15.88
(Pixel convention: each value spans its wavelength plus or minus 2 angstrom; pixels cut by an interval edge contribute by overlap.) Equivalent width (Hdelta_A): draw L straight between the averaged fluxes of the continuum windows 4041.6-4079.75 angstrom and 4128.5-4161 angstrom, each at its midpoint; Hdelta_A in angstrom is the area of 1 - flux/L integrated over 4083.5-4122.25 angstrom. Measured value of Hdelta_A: 4.2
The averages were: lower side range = 16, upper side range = 16.1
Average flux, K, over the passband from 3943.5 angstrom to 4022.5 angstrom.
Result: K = 15.1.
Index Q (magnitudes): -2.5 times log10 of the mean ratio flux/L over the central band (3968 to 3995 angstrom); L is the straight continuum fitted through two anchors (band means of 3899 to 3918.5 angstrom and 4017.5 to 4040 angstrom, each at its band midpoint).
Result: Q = 0.140 mag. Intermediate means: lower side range 15.9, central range 14.1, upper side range 16.2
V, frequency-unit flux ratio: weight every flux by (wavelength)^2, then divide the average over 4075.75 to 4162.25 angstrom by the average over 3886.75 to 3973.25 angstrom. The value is 1.2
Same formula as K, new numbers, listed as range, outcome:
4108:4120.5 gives 15.4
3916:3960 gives 14.4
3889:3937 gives 14.2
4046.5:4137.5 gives 15.2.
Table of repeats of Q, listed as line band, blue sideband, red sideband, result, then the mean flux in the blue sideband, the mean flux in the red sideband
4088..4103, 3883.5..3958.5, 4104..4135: 0.10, 14.4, 15.2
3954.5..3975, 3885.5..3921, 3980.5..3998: 0.25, 14.6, 15.9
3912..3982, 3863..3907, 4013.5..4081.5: 0.10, 14.6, 16.1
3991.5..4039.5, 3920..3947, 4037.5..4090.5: -0.09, 13.5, 16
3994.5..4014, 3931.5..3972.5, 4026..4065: -0.12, 13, 16.2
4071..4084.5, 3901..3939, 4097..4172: -0.04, 14.5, 15.3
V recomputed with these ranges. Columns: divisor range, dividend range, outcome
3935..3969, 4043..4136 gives 1.18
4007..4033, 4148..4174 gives 1.06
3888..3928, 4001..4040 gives 1.15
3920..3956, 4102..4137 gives 1.16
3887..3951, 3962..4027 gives 1.09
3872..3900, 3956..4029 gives 1.15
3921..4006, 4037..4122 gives 1.13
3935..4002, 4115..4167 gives 1.22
